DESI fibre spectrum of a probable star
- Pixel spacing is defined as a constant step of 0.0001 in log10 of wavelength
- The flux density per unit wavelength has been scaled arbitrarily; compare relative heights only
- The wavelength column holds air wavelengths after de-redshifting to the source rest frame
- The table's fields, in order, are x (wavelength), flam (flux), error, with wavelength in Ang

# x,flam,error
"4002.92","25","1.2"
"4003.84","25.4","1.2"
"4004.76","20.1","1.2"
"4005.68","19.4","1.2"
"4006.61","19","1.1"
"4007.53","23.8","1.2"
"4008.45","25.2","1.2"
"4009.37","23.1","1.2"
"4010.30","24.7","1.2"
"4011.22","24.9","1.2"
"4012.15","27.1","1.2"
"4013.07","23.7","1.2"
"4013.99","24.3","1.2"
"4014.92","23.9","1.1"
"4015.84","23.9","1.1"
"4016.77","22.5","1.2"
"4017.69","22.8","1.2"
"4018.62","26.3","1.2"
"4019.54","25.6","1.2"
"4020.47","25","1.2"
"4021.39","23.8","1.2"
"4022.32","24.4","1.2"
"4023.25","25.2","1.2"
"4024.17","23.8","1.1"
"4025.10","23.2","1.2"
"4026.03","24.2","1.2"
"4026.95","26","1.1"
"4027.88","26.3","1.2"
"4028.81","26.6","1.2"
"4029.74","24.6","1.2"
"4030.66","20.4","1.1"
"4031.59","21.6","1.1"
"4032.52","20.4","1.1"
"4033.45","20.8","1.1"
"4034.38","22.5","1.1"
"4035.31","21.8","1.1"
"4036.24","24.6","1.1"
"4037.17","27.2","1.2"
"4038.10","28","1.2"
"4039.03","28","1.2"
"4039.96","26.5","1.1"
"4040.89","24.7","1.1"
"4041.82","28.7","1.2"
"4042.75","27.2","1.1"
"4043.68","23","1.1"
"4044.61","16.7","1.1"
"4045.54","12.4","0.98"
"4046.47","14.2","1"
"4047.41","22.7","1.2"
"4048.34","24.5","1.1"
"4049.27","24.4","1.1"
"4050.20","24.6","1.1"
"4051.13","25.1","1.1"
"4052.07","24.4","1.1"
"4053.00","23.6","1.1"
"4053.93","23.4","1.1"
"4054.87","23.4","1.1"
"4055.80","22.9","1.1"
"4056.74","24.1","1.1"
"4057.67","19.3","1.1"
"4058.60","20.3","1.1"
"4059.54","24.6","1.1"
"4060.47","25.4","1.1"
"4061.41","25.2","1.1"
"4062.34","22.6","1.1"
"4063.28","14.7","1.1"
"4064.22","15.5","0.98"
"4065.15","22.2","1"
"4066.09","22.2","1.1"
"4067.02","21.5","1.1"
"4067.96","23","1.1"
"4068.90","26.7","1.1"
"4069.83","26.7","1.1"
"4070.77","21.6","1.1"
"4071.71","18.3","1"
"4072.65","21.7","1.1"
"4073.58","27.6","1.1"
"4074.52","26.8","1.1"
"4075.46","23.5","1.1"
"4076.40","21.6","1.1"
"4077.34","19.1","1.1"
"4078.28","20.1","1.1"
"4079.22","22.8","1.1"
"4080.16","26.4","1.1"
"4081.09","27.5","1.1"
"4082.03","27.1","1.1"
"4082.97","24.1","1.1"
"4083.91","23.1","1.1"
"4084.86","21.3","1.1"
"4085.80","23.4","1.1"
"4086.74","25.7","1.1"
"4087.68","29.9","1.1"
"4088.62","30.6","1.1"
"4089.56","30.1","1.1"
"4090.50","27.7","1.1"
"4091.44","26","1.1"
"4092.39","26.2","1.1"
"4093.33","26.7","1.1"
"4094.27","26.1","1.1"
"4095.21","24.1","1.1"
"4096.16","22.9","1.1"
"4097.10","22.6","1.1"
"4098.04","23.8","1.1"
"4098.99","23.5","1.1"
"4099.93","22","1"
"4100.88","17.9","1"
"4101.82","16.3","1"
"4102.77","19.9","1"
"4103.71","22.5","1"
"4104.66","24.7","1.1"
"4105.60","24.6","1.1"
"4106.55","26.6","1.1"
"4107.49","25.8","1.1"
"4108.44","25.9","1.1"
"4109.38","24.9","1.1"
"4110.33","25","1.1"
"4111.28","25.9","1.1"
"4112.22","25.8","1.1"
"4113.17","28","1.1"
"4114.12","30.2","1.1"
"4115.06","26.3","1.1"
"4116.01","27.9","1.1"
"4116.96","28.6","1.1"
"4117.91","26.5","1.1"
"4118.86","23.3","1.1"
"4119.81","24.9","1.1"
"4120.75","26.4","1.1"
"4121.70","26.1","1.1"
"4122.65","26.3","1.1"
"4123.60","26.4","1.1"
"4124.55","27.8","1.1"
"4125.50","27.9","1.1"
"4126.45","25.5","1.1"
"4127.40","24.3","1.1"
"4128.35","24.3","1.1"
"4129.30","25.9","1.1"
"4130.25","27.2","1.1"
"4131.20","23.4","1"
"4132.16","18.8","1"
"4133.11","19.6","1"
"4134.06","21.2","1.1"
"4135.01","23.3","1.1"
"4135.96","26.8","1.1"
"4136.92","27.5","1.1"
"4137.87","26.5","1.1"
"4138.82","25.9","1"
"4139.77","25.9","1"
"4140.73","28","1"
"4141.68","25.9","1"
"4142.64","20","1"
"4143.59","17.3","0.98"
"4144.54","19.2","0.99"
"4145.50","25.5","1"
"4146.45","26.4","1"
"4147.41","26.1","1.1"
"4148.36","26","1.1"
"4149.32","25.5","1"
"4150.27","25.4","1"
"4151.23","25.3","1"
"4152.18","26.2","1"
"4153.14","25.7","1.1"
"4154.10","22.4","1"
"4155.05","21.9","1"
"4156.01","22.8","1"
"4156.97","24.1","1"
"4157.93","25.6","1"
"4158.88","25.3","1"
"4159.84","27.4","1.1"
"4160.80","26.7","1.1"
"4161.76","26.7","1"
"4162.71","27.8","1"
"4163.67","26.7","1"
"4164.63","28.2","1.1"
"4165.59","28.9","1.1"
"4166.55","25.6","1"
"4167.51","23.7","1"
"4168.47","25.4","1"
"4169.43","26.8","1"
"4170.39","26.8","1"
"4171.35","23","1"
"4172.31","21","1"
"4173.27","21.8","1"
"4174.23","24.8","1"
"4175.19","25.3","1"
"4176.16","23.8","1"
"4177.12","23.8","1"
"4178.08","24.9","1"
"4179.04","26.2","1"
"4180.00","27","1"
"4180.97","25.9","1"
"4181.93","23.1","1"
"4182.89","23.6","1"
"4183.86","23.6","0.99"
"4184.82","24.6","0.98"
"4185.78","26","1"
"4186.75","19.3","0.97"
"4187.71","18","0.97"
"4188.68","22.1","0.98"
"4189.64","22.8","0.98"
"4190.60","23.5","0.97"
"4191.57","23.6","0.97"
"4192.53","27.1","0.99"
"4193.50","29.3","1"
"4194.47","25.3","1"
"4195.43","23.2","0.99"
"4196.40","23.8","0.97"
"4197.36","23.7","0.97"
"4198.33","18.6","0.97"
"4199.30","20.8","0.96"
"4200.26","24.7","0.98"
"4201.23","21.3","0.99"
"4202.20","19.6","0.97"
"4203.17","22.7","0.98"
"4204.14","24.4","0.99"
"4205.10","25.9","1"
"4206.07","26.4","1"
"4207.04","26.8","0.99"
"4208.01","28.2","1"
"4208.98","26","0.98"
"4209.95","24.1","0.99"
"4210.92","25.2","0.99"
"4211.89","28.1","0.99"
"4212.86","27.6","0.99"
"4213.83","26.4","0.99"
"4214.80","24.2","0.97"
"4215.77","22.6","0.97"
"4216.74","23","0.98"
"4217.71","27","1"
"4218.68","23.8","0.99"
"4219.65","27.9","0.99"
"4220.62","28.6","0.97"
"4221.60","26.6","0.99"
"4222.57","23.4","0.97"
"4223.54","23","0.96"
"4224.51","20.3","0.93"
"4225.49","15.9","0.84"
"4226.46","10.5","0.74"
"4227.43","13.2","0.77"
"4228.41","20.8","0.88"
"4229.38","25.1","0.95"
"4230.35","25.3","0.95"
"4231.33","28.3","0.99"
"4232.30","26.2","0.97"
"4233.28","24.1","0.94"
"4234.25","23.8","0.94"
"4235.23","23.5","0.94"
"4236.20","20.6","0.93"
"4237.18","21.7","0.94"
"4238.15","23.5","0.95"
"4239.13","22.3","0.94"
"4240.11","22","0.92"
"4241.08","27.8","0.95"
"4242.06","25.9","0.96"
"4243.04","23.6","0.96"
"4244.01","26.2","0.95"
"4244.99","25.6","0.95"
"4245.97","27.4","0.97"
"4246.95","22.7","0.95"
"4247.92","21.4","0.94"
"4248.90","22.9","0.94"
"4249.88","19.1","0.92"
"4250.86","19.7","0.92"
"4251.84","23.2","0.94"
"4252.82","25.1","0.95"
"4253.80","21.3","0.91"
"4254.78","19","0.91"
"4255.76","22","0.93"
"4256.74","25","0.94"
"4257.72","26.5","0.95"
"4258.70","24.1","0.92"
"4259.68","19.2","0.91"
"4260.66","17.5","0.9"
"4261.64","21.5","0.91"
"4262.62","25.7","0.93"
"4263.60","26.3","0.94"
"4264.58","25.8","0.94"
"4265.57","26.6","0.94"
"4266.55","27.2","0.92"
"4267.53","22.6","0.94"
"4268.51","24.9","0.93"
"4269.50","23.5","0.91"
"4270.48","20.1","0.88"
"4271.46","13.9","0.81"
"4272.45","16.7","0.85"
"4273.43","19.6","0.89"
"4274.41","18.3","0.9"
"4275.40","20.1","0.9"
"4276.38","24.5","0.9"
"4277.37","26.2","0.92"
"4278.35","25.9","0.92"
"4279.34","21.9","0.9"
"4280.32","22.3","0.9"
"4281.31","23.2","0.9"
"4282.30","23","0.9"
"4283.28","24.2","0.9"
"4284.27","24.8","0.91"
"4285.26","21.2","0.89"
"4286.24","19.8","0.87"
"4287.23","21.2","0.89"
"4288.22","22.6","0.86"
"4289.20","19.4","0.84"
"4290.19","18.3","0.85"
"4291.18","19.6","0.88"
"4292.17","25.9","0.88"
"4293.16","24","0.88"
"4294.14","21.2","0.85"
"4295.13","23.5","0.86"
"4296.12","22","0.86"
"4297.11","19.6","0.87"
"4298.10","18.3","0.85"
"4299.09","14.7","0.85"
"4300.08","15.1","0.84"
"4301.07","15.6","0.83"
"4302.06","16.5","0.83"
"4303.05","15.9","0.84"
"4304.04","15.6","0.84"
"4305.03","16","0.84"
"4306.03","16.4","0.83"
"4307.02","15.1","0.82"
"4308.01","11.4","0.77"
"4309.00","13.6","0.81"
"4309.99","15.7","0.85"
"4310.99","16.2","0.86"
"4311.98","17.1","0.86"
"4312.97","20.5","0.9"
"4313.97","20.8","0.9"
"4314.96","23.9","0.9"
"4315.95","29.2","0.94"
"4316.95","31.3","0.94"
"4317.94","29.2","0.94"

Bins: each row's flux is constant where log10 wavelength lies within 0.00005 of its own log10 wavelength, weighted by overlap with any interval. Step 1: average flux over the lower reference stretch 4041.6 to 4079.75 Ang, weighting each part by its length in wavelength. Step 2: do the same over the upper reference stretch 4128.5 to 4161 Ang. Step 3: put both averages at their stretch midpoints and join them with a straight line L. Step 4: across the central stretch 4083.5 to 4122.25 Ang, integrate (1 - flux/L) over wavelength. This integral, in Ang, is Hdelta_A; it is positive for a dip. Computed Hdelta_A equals -2.9 Ang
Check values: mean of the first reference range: 22.4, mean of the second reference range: 24.4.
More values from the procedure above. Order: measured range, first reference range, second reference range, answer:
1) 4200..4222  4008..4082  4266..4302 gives -3.4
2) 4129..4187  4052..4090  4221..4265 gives -3.9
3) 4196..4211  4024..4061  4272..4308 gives -1.8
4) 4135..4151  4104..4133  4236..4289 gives 0.3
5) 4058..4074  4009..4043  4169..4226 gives 1.4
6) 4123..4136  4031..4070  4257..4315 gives -1.4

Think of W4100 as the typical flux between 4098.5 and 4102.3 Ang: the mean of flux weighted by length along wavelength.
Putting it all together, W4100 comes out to 19.9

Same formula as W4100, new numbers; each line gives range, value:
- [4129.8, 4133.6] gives 22.2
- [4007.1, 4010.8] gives 24.2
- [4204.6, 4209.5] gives 26.6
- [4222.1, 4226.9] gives 18.7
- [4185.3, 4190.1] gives 21.6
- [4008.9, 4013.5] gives 24.7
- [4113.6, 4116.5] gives 28.1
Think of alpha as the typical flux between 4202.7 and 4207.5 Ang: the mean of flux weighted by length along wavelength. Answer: 25.3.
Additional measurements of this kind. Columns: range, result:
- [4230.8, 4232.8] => 27.1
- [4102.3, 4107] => 23.7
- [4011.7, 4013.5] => 25.5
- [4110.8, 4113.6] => 26.5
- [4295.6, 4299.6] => 18.7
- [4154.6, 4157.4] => 22.9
